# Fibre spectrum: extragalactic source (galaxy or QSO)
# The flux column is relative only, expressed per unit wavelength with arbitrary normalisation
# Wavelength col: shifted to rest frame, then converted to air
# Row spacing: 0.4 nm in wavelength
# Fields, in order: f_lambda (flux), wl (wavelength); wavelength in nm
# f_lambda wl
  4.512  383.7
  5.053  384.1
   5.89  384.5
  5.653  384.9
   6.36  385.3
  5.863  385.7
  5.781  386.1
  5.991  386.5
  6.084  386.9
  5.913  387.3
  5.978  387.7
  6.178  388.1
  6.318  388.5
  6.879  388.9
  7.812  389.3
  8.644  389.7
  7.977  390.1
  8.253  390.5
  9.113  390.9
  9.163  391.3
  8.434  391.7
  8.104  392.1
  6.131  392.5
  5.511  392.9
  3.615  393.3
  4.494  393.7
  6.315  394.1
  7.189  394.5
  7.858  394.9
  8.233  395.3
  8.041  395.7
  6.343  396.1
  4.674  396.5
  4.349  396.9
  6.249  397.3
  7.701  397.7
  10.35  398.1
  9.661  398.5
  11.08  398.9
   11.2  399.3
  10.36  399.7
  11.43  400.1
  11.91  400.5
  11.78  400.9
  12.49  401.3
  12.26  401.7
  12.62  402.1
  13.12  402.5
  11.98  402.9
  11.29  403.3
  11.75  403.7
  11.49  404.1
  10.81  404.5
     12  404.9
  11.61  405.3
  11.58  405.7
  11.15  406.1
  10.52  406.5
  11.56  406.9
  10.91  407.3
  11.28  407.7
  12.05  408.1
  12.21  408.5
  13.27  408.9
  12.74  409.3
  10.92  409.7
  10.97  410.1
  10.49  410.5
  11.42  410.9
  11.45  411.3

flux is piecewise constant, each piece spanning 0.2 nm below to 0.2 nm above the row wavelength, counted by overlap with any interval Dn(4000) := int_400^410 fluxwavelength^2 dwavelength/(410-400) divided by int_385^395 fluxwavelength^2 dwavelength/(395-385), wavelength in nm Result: 1.9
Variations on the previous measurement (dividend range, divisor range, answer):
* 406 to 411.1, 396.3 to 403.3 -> 1.17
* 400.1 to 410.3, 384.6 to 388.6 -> 2.15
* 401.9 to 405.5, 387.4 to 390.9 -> 1.74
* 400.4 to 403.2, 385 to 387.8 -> 2.22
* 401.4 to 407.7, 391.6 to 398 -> 1.89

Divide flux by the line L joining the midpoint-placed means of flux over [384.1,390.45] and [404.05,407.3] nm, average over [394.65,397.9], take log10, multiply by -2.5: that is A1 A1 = 0.30 mag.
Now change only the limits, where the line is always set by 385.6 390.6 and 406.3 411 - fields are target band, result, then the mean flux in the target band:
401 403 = -0.24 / 12.5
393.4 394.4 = 0.44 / 5.4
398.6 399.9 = -0.16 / 10.8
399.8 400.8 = -0.20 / 11.6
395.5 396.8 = 0.35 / 6.2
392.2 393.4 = 0.39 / 5.46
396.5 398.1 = 0.35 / 6.45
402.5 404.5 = -0.14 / 11.7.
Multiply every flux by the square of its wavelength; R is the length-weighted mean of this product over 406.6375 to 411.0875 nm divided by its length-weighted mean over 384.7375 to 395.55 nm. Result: 1.9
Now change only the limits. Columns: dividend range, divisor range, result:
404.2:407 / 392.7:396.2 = 1.87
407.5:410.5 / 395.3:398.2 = 1.85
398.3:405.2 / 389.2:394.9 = 1.69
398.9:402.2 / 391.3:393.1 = 1.68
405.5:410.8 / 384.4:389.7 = 2.03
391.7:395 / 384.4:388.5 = 1.08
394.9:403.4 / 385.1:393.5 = 1.50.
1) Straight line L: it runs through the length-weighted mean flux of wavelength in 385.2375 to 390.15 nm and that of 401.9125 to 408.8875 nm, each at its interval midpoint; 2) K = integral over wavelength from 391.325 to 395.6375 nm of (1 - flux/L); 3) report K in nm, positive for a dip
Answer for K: 0.78 nm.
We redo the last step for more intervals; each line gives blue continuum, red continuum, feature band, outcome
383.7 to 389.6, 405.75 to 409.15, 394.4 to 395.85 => 0.09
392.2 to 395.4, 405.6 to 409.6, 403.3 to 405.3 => -0.22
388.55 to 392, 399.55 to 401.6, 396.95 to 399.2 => 0.43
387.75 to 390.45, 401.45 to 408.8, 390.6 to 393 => 0.04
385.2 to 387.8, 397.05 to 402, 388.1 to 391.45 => -0.35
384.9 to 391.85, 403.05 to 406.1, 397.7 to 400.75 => -0.19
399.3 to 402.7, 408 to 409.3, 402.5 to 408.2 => 0.38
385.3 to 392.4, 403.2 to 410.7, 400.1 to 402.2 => -0.42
